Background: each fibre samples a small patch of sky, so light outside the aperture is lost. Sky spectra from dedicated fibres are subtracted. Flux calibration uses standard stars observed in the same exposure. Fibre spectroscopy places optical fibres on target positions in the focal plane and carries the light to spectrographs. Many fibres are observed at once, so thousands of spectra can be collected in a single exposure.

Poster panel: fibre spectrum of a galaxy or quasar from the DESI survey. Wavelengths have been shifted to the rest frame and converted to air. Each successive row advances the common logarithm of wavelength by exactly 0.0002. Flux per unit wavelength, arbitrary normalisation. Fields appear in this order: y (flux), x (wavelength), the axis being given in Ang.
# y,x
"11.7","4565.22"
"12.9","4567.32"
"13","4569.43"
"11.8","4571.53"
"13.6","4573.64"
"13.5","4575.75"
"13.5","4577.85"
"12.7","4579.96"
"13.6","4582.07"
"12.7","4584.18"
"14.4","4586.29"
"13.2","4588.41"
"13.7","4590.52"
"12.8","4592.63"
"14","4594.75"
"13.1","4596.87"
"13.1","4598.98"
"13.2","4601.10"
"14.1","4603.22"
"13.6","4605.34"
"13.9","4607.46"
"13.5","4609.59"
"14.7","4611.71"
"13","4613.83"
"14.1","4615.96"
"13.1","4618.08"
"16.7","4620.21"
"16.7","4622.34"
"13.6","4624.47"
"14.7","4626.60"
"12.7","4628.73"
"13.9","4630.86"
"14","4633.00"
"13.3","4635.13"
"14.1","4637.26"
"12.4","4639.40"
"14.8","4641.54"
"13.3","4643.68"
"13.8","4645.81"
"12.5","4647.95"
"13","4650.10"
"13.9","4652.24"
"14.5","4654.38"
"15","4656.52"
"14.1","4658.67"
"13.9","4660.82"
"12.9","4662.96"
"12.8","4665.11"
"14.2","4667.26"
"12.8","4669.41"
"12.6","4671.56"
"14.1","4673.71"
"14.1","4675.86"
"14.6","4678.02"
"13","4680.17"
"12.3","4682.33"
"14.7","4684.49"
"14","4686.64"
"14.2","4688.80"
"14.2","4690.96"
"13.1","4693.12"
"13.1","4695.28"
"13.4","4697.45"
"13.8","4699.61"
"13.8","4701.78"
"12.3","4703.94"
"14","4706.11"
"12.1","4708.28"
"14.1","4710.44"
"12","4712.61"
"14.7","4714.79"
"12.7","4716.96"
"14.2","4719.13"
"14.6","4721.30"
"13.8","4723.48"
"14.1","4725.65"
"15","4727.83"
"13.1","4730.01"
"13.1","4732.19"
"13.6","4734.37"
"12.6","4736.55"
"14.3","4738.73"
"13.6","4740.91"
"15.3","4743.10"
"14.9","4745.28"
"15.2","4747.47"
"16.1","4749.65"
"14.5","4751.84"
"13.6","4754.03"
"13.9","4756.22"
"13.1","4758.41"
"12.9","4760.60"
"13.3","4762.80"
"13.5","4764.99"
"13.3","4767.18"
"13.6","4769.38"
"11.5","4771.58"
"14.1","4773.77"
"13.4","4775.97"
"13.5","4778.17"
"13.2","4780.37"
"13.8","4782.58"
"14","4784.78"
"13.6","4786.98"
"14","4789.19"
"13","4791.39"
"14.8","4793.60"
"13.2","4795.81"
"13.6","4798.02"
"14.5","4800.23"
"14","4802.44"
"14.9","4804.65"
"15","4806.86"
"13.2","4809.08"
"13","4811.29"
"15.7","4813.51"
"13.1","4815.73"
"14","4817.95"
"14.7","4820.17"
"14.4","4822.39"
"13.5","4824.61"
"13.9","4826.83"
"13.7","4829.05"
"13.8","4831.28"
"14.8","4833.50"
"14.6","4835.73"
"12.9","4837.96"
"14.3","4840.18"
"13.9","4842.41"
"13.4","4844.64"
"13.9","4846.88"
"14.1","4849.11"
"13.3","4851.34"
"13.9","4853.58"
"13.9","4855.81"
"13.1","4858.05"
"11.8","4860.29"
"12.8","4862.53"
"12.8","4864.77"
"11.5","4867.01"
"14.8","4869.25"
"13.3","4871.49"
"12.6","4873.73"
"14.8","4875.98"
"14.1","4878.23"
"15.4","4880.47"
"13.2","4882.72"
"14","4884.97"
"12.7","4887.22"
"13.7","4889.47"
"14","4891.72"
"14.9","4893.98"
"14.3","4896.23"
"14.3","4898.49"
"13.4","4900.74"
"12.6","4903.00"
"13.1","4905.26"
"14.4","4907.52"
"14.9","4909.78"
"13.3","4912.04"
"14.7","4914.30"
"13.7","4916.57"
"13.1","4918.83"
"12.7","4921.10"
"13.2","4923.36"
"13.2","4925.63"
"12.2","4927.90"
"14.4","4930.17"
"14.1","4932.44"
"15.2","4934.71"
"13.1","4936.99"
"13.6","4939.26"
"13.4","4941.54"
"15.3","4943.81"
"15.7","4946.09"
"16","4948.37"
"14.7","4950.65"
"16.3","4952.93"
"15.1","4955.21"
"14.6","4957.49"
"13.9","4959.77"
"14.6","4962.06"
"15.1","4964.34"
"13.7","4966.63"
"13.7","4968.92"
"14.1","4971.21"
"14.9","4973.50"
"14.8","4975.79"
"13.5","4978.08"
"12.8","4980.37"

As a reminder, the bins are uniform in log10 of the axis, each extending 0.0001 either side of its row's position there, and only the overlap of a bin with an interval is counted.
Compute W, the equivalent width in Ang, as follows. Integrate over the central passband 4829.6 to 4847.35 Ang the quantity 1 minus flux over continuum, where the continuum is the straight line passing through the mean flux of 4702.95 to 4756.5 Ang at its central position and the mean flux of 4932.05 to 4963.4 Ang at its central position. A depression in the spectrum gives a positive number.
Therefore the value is 0.4 Ang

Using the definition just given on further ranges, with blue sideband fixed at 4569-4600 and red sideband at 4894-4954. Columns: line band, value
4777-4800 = 0.1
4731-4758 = -1.1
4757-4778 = 0.7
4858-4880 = 1.1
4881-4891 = 0.3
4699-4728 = -0.1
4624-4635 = -0.3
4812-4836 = -0.6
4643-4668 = -0.4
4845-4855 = 0.1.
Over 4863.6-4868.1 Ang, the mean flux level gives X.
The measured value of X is 12.2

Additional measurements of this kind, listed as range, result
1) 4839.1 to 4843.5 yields 14.1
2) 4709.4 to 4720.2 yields 13.5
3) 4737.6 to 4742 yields 14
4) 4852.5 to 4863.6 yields 13.1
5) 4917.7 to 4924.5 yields 13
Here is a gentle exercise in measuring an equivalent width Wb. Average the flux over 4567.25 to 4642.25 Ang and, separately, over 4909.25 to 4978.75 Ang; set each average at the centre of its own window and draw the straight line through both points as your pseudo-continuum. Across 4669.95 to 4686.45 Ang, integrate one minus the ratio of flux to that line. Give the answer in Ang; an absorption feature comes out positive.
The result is 0.2 Ang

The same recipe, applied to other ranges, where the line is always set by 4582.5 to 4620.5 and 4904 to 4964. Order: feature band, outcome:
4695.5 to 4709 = 0.55 Ang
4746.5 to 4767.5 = -0.08 Ang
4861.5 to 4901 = 1.10 Ang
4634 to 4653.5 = 0.36 Ang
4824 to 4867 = 1.52 Ang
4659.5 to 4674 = 0.48 Ang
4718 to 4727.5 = -0.26 Ang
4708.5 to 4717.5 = 0.35 Ang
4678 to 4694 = 0.09 Ang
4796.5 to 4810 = -0.20 Ang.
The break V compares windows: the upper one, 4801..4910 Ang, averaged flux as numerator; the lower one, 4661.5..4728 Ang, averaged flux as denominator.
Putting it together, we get 1.0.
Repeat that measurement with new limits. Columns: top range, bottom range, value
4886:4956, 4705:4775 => 1.02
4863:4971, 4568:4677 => 1.02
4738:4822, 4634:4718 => 1.03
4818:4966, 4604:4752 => 1.01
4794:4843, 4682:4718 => 1.04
